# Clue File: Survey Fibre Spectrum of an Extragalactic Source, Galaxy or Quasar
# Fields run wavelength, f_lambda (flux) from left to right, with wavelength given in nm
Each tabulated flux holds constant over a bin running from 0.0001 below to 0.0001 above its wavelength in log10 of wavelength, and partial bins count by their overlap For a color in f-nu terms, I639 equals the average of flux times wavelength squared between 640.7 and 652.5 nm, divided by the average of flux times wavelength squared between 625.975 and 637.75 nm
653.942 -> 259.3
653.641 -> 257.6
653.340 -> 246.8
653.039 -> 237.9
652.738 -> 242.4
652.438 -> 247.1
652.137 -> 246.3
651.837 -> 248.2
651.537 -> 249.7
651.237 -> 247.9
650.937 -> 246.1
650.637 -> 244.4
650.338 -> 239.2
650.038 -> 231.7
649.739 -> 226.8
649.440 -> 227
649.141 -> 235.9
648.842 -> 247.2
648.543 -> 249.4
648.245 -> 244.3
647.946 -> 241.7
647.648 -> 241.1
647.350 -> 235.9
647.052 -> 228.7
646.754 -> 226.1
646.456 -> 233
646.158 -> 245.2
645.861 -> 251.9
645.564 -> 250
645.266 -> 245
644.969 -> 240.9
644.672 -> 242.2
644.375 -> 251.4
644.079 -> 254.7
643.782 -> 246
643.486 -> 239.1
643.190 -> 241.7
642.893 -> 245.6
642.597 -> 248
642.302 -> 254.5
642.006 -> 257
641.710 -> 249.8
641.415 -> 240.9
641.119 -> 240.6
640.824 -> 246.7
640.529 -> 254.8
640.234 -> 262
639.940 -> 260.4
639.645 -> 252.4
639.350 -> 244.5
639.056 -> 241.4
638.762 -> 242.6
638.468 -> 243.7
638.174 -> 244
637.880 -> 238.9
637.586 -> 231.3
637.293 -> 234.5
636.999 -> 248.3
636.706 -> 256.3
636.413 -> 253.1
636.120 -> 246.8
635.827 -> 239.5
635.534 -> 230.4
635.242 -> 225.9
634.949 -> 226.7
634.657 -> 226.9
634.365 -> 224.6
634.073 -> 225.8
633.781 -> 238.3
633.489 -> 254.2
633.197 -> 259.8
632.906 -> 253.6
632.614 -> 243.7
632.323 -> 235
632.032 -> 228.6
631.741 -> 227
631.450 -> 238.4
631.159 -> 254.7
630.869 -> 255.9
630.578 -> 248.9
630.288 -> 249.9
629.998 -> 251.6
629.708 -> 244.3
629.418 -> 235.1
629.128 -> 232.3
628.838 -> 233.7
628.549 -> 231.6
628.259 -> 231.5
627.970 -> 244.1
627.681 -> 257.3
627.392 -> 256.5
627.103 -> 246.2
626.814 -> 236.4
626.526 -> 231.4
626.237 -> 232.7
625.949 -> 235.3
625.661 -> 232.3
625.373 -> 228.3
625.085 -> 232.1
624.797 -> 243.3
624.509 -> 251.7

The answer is 1.1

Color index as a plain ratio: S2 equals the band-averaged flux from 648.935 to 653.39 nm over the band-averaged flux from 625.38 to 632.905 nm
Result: 1.0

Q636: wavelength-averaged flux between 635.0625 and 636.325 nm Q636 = 236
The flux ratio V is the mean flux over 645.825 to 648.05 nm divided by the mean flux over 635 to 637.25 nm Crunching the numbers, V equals 1.0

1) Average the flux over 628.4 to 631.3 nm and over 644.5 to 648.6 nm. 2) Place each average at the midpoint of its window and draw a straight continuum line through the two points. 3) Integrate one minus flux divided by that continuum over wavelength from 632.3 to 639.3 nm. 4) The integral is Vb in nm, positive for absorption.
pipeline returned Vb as 0.07 nm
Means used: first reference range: 244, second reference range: 241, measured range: 240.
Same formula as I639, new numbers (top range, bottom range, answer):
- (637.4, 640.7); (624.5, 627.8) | 1.07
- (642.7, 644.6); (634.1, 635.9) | 1.11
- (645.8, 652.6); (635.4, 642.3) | 1.01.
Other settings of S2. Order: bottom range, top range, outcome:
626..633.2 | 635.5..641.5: 1.02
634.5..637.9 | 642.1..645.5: 1.04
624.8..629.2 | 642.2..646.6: 1.03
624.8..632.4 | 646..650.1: 0.99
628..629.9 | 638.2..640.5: 1.06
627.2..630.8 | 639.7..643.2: 1.03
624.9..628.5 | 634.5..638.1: 1.00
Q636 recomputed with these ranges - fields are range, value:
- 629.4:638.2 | 241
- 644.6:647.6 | 240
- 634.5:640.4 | 243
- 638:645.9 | 248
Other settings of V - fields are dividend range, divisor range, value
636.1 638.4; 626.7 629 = 1.01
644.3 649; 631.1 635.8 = 1.02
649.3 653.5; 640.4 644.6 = 0.98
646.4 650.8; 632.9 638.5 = 0.99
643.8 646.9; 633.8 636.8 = 1.04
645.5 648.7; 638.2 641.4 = 0.97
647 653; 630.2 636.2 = 1.01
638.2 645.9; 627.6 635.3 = 1.03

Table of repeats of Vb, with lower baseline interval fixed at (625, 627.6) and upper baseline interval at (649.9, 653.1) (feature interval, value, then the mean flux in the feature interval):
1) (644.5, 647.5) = 0.03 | 240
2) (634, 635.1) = 0.06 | 226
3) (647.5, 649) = -0.01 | 245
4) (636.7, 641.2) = -0.10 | 246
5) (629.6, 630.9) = -0.06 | 250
